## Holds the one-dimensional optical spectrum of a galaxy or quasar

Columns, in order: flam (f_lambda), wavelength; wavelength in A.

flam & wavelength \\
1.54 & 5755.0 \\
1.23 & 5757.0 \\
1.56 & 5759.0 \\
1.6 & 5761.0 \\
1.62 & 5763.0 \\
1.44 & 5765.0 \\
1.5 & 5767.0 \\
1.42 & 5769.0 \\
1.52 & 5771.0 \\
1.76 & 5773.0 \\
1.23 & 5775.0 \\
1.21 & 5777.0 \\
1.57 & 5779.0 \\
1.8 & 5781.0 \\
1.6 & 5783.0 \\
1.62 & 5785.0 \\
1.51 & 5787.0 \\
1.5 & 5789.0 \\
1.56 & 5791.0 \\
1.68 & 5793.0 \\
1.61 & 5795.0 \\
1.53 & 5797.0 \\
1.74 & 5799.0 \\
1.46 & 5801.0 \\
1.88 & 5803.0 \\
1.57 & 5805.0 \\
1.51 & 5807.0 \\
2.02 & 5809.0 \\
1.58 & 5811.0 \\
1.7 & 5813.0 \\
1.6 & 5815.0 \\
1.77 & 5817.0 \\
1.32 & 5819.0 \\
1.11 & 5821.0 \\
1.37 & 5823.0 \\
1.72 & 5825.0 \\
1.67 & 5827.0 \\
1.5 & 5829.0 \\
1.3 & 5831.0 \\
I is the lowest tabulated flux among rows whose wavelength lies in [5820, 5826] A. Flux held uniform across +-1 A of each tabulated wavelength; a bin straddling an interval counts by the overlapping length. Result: 1.11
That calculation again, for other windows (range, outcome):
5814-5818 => 1.6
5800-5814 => 1.46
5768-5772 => 1.42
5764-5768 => 1.44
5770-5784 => 1.21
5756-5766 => 1.23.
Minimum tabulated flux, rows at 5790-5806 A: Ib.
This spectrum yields 1.46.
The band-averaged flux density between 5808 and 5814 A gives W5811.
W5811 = 1.77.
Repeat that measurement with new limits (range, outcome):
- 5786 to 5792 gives 1.52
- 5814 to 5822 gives 1.45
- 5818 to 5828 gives 1.44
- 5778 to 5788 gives 1.62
